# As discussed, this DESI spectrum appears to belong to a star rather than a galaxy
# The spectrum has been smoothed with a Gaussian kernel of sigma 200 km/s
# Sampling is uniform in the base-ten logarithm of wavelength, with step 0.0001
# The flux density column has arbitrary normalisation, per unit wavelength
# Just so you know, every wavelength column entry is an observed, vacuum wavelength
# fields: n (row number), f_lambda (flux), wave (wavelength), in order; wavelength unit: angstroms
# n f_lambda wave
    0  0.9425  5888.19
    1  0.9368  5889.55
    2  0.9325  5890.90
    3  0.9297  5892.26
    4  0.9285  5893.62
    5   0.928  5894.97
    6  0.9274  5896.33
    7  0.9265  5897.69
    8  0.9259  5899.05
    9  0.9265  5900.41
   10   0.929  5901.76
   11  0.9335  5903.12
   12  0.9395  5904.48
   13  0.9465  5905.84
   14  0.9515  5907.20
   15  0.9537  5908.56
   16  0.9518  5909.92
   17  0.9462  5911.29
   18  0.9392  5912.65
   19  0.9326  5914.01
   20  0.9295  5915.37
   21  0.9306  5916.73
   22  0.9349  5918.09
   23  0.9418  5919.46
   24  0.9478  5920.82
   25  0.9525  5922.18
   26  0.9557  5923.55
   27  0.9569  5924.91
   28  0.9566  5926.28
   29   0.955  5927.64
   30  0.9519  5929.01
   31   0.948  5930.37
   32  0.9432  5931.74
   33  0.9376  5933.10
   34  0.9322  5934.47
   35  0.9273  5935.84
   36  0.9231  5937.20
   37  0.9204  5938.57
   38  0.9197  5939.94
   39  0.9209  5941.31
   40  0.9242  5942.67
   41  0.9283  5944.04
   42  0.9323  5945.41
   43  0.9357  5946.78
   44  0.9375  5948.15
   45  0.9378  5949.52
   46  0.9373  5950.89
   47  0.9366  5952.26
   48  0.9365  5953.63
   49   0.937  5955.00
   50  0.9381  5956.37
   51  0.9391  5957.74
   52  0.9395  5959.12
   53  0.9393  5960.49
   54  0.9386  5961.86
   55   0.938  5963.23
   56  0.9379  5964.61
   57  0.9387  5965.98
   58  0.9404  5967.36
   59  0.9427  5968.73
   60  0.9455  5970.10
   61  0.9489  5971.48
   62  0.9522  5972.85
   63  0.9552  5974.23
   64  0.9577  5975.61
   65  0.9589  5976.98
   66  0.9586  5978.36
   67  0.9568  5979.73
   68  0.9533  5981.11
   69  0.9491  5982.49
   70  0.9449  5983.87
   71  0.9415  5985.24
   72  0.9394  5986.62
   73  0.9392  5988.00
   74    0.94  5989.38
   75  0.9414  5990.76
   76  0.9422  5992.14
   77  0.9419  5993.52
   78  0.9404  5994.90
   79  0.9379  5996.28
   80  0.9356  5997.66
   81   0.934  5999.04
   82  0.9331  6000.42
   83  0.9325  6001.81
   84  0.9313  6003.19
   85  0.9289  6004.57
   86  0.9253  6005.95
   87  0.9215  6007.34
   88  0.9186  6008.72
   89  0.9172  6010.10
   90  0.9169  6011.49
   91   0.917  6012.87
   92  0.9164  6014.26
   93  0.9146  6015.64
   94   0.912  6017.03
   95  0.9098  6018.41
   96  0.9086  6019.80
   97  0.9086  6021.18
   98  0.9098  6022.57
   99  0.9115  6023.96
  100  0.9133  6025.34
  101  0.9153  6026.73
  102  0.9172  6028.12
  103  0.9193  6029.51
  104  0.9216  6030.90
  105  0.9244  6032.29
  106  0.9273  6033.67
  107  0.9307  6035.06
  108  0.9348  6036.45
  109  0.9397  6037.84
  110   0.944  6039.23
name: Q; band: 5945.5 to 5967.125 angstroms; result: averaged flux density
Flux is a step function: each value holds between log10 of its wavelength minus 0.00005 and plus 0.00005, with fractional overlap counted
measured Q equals 0.937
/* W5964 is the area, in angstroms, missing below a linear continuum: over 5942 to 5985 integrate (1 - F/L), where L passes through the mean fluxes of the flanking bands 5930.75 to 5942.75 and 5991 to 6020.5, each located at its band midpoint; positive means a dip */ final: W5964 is -0.7 angstroms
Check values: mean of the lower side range 0.928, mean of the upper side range 0.926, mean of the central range 0.942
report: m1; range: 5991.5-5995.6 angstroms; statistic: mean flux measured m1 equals 0.942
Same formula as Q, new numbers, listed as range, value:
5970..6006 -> 0.943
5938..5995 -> 0.941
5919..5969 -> 0.939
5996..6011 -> 0.928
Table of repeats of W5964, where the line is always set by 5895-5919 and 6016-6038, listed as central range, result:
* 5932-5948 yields 0.1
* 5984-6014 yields -0.3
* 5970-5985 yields -0.4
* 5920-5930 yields -0.2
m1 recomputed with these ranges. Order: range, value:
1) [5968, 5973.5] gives 0.949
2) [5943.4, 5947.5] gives 0.932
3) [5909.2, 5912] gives 0.947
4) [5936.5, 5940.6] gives 0.922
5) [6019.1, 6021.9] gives 0.908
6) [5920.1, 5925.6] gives 0.953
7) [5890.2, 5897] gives 0.93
